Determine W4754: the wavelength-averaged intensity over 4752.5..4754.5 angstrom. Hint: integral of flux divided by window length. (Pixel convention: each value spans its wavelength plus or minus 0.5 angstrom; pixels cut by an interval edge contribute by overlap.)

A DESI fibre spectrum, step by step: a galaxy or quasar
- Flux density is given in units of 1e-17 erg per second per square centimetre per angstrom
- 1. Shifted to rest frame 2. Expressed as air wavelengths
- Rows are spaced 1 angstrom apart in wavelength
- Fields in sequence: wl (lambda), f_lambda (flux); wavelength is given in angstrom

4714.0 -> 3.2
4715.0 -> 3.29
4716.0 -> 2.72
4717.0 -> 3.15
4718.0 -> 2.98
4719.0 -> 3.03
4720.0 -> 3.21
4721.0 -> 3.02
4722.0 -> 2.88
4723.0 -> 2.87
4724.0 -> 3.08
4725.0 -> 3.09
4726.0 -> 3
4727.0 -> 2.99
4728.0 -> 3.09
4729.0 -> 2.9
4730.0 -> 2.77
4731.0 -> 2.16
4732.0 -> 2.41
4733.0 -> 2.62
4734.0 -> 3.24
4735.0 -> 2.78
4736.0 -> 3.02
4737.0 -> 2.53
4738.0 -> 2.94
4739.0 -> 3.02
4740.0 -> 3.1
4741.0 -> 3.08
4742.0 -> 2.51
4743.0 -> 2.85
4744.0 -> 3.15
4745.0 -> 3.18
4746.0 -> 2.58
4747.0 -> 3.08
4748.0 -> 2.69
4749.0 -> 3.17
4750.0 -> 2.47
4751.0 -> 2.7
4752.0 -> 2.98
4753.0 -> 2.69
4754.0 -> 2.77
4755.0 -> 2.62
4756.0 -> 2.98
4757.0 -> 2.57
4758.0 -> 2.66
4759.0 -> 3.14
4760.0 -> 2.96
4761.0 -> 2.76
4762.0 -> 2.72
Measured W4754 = 2.73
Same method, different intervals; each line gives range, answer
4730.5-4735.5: 2.64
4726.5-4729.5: 2.99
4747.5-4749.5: 2.93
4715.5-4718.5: 2.95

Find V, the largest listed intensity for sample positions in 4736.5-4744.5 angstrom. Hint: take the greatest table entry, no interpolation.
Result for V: 3.15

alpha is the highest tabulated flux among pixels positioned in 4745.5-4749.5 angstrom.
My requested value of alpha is 3.17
